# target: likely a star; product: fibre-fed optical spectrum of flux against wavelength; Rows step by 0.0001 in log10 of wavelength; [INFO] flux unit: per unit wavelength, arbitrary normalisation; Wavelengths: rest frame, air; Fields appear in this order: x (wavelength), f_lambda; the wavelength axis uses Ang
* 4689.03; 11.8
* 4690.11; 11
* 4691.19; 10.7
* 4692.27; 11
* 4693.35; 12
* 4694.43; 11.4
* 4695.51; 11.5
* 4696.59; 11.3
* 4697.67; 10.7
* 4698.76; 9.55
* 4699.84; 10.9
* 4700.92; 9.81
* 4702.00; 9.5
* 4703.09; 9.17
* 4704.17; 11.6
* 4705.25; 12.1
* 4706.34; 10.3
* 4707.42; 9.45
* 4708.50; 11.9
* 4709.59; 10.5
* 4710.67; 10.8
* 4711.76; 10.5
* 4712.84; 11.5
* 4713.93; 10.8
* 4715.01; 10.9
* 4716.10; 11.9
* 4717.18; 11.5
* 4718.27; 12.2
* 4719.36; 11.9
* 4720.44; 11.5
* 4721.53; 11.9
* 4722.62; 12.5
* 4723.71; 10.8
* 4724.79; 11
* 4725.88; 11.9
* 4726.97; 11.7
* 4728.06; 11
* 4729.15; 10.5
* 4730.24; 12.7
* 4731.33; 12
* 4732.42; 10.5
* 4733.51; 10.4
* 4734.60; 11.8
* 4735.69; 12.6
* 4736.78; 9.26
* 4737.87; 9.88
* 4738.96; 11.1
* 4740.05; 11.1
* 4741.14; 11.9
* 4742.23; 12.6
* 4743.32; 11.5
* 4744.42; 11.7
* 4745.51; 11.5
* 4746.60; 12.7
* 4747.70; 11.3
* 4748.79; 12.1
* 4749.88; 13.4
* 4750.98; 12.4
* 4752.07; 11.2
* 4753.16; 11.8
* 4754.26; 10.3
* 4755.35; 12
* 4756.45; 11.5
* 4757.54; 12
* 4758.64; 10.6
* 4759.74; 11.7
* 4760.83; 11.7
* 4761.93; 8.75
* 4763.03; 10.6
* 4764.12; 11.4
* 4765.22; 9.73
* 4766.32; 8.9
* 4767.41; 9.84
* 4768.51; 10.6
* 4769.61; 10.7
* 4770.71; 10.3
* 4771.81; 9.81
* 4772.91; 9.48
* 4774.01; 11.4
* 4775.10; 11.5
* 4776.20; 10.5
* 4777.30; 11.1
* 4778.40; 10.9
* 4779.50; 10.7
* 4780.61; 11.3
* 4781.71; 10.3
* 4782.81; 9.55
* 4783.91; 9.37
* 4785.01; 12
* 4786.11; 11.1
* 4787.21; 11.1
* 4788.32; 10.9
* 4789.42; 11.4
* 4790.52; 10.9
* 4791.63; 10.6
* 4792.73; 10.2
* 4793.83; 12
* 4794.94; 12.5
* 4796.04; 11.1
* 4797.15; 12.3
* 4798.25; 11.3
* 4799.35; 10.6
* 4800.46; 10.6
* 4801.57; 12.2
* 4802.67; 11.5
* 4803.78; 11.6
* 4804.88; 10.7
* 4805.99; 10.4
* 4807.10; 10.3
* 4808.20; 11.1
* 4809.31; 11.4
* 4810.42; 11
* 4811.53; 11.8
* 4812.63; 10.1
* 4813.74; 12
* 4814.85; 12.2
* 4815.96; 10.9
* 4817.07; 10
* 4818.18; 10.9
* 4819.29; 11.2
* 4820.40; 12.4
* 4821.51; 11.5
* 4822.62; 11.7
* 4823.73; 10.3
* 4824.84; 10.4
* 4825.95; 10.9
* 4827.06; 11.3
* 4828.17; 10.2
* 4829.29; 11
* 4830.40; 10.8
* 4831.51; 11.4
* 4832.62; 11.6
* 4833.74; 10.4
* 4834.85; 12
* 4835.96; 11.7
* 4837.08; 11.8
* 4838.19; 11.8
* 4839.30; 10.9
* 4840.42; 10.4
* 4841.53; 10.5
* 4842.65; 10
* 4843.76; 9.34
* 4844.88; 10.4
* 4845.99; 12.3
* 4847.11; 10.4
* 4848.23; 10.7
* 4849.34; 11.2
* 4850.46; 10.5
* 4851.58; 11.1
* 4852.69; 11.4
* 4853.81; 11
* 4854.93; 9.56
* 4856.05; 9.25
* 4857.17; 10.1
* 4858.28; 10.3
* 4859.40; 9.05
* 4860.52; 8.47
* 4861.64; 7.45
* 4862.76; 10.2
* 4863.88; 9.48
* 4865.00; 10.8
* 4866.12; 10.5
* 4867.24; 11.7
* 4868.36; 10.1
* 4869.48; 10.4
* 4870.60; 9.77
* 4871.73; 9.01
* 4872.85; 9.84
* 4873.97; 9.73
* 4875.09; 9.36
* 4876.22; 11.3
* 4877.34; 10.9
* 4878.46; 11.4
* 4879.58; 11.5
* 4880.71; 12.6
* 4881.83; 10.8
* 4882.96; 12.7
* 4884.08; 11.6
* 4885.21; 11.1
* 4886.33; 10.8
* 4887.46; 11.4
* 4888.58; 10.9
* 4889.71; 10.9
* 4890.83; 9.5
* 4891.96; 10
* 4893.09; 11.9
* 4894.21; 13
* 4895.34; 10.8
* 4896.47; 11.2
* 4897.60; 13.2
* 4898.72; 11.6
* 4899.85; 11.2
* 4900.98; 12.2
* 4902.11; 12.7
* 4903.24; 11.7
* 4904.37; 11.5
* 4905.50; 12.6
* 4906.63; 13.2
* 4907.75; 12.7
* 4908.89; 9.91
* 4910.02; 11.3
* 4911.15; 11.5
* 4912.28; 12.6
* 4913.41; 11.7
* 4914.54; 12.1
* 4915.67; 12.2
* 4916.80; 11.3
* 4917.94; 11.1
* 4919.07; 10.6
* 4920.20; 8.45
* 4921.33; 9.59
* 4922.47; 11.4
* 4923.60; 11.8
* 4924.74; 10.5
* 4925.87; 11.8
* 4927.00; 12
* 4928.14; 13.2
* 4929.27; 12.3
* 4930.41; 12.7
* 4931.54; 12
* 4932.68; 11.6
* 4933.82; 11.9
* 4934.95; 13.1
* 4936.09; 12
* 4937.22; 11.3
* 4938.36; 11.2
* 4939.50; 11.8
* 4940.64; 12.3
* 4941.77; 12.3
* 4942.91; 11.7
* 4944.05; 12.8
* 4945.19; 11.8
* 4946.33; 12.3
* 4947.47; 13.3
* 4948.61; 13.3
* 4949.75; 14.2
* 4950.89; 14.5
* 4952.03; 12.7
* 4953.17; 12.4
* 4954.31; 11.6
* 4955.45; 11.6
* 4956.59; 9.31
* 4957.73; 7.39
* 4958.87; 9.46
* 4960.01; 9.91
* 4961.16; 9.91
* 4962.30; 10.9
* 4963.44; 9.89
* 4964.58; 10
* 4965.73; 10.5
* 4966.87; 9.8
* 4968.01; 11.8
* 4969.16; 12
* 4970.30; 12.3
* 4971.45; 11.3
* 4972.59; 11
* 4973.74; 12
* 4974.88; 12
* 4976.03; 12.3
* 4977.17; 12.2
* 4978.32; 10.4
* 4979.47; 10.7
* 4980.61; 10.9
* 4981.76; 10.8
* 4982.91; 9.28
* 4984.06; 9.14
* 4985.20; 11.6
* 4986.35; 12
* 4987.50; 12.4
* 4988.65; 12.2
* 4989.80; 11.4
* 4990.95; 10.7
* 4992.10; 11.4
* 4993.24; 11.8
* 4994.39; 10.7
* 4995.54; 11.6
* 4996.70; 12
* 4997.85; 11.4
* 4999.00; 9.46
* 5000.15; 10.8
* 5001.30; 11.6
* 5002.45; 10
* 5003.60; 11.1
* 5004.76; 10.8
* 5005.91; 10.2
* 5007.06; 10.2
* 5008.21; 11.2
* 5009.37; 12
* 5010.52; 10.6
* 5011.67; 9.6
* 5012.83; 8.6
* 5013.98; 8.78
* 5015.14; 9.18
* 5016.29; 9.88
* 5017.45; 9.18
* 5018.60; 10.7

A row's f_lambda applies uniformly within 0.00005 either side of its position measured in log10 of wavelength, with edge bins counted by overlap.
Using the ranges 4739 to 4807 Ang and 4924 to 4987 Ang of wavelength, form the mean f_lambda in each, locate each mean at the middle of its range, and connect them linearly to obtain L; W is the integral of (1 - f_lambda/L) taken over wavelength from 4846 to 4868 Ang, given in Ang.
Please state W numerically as 2.1 Ang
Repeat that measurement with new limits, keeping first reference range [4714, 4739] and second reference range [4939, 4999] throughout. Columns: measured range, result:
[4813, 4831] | 0.4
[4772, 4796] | 1.0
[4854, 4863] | 1.6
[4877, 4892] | 0.2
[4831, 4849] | 0.6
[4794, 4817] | 0.2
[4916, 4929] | 0.3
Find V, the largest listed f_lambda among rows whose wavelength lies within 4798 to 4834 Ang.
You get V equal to 12.4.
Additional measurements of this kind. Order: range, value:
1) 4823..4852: 12.3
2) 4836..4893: 12.7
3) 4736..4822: 13.4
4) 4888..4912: 13.2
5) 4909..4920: 12.6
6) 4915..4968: 14.5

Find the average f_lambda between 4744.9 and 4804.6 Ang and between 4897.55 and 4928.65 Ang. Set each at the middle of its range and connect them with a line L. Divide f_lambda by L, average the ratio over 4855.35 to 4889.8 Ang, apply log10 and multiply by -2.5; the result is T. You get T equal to 0.10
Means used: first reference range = 11.1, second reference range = 11.6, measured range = 10.4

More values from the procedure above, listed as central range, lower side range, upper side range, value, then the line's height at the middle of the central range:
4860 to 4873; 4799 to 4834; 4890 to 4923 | 0.153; 11.3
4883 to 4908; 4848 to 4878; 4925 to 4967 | -0.089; 10.7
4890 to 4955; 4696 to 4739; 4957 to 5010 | -0.088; 10.9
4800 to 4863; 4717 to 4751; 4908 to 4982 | 0.071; 11.5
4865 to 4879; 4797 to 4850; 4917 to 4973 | 0.088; 11.2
